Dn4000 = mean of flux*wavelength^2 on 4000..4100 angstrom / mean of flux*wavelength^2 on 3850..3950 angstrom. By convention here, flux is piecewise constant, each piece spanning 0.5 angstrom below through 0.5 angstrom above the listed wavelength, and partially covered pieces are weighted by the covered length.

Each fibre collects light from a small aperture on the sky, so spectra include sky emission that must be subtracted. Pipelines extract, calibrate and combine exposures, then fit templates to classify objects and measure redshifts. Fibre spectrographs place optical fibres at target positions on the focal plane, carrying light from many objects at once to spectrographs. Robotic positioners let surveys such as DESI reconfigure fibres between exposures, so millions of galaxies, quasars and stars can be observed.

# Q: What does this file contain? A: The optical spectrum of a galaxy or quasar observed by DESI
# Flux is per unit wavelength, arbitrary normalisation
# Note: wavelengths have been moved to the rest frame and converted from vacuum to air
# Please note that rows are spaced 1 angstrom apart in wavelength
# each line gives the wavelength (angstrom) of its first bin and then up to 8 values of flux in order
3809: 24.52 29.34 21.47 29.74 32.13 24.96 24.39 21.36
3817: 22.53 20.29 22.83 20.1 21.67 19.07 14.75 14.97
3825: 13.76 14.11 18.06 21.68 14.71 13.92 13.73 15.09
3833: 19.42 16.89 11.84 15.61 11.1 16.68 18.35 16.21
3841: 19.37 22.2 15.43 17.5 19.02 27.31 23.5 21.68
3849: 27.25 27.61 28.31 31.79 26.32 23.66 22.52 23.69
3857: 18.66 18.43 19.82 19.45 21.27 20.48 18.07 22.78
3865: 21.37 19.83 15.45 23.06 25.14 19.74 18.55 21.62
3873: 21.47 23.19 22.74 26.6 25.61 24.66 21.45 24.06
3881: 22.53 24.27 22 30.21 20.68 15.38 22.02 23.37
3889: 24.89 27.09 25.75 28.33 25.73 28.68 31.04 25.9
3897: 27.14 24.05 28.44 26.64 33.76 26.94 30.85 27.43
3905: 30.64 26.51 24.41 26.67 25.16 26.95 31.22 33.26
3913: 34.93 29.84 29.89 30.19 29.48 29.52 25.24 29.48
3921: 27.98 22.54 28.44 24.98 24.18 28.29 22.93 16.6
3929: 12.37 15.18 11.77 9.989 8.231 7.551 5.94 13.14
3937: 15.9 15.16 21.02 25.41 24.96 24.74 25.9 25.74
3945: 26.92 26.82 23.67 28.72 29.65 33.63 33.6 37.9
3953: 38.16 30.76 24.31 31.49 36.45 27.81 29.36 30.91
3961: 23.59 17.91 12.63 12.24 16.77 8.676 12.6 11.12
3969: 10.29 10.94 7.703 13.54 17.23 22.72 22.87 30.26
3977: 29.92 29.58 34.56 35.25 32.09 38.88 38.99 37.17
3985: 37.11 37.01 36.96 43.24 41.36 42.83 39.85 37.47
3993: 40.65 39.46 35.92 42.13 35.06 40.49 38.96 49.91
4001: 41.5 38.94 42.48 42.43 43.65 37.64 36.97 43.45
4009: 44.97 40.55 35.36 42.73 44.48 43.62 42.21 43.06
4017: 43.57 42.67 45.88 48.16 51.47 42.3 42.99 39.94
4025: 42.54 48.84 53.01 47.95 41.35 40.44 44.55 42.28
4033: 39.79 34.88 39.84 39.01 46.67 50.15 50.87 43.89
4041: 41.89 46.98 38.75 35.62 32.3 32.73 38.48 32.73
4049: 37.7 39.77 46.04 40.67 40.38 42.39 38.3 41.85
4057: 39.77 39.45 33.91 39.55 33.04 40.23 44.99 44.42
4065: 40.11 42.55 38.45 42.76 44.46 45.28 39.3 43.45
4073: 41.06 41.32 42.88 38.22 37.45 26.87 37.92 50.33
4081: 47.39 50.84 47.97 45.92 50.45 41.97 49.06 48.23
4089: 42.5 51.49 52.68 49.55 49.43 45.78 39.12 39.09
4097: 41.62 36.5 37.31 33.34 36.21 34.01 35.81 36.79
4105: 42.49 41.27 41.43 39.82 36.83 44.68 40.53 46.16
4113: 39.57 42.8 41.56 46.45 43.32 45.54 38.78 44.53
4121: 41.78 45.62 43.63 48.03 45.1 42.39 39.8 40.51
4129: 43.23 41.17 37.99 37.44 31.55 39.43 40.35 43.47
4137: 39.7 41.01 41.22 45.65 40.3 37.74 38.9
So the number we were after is 1.92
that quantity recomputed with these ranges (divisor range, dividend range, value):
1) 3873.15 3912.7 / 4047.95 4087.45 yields 1.74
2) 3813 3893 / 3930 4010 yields 1.45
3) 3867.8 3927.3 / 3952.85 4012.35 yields 1.27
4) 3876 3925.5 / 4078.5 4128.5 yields 1.78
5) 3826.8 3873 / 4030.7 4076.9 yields 2.24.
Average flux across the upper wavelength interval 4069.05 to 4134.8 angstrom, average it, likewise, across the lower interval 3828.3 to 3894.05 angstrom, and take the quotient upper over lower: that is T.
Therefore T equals 1.97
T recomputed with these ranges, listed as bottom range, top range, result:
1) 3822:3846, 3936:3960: 1.66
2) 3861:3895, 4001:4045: 1.86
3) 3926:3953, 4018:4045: 2.04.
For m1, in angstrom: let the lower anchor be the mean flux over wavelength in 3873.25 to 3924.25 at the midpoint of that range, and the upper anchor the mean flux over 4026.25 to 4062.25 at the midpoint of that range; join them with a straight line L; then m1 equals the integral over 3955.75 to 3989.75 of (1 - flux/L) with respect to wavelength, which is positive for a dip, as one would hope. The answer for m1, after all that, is 8.1 angstrom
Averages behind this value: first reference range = 26.6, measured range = 25.9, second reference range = 40.8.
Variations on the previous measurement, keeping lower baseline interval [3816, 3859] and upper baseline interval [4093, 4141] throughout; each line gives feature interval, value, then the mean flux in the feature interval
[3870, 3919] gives -4.5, 26.2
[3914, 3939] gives 5.5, 20.4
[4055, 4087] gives -3.7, 41.8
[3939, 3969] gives 3.6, 24.9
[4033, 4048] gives -2.3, 40.6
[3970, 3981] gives 2.2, 24.1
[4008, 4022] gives -4.4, 43.7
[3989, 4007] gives -4.9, 40.5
